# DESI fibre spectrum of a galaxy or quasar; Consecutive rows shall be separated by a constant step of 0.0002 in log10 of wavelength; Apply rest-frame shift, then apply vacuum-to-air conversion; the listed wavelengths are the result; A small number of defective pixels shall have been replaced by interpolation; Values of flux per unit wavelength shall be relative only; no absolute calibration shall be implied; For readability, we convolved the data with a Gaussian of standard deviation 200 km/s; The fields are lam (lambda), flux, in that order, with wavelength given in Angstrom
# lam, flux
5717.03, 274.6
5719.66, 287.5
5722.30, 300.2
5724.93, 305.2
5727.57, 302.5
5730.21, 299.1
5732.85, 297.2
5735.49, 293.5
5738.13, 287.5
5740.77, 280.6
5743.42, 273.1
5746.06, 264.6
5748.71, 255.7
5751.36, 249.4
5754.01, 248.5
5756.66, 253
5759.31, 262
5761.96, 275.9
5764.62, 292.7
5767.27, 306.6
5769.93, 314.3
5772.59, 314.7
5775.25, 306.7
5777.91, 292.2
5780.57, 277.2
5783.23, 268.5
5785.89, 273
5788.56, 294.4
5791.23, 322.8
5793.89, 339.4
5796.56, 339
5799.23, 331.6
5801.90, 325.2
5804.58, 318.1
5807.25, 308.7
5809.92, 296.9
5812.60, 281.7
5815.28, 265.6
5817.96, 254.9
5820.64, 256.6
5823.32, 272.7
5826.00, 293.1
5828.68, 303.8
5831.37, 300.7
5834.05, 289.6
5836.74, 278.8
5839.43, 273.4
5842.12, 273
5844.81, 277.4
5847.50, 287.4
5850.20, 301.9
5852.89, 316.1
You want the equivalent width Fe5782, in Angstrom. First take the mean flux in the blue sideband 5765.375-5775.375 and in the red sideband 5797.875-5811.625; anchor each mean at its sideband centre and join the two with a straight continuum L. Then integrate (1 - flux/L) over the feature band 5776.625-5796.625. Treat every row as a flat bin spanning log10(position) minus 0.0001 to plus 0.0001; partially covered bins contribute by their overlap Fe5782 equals 0.90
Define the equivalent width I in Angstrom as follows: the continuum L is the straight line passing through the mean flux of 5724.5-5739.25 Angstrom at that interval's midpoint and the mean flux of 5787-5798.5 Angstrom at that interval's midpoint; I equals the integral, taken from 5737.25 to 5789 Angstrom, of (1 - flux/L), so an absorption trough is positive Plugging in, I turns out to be 5.2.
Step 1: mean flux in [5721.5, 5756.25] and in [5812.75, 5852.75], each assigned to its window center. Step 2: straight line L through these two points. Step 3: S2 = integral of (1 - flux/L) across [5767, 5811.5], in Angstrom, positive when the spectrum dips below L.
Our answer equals -4.19 Angstrom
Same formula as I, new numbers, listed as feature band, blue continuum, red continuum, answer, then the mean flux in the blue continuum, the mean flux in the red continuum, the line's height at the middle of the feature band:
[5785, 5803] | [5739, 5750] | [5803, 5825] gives -2.6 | 269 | 282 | 279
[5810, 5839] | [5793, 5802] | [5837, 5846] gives 1.7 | 335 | 275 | 298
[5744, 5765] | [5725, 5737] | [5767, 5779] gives 2.9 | 299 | 307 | 303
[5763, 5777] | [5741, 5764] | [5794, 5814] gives -1.3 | 262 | 316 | 280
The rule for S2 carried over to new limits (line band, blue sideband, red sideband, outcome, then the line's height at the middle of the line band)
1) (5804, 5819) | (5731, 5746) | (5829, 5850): -0.1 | 285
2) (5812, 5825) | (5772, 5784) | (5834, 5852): 0.9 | 286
